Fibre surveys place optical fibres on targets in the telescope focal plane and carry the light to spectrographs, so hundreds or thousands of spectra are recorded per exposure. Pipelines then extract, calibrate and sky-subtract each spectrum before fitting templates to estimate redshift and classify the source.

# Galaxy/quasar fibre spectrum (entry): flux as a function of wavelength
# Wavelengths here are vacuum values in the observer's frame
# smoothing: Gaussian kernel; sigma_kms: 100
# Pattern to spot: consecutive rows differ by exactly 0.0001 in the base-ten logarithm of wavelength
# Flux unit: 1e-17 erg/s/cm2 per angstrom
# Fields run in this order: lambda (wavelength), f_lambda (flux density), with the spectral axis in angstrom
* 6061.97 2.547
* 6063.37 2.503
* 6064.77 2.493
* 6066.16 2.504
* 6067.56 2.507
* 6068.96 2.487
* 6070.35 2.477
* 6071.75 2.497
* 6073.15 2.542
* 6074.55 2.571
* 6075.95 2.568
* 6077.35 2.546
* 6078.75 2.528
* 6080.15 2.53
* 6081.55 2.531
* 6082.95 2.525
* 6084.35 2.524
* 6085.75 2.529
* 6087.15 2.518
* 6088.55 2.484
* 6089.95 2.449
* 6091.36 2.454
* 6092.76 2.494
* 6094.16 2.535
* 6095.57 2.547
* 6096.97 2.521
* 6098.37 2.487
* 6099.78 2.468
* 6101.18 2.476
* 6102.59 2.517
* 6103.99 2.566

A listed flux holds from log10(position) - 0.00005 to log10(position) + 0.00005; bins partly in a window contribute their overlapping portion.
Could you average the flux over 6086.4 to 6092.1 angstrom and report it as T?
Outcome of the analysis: 2.48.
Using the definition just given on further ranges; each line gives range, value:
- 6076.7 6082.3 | 2.53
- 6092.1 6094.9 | 2.51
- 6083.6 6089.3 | 2.52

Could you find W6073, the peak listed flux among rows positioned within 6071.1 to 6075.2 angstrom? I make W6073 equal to 2.571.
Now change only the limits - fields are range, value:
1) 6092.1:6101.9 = 2.547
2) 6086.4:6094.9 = 2.535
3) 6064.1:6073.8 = 2.542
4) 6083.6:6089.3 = 2.529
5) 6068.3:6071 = 2.487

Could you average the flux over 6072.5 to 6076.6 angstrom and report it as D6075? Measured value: 2.56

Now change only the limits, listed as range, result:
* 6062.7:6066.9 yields 2.5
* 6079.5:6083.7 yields 2.53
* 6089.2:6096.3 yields 2.49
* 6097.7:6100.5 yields 2.48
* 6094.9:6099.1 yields 2.52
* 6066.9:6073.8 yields 2.5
